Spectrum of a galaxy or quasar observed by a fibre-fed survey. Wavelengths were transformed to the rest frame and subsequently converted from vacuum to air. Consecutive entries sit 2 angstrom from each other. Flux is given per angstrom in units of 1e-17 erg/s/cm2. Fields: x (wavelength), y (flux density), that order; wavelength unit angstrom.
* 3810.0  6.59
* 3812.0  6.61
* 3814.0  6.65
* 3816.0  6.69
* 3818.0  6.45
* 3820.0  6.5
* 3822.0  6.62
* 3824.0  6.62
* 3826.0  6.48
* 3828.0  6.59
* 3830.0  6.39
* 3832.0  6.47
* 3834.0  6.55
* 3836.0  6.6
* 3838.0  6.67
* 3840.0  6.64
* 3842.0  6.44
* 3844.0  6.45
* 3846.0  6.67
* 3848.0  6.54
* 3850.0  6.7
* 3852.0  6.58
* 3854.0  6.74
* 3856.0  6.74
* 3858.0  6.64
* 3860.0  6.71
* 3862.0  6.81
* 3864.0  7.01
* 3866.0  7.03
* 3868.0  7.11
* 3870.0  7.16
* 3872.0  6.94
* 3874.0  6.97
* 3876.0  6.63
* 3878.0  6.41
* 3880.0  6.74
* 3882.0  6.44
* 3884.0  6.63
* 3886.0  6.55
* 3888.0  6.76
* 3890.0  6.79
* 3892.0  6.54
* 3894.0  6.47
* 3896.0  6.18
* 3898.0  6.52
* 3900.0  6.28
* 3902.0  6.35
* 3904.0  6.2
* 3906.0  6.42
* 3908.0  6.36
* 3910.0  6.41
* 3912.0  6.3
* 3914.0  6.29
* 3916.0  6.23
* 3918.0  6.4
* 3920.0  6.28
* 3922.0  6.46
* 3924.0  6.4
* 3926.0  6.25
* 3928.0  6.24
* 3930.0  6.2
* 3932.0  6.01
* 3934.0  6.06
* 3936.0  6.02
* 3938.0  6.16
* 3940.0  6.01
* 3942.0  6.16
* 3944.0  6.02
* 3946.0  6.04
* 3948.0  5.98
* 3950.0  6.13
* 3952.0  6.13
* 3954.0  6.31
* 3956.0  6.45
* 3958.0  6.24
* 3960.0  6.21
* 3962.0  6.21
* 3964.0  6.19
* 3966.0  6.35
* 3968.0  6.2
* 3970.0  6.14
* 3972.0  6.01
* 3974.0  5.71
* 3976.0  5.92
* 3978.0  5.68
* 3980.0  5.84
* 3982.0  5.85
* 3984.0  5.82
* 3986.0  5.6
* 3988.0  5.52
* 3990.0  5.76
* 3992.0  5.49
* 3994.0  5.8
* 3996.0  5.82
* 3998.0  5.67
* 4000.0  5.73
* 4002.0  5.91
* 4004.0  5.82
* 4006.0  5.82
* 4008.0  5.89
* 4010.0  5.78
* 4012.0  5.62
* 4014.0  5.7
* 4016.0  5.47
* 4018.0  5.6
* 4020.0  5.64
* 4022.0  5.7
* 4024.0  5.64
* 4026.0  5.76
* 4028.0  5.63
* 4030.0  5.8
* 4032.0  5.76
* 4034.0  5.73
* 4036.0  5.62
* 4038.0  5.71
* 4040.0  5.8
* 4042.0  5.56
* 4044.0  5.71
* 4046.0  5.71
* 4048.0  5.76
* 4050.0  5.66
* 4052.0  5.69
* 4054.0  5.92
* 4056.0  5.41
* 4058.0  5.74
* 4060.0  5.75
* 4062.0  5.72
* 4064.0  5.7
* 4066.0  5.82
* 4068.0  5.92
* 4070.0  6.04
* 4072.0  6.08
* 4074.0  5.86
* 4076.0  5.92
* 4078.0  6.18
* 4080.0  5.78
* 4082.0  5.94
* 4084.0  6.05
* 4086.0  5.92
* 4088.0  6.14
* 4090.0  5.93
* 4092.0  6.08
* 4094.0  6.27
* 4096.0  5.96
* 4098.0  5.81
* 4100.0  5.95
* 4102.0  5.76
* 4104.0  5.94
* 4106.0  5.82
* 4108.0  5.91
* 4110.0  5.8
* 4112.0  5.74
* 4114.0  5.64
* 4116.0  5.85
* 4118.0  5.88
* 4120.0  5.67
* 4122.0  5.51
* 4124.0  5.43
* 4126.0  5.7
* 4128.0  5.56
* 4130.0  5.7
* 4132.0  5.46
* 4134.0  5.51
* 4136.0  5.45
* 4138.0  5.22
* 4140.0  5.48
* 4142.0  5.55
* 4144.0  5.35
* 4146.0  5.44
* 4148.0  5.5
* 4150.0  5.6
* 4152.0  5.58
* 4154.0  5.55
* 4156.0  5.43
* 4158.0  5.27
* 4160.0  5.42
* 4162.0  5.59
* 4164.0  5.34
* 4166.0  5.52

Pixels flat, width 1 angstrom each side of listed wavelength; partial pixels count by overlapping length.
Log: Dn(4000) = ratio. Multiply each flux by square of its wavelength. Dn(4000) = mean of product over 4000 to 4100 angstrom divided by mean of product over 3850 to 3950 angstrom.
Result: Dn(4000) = 0.97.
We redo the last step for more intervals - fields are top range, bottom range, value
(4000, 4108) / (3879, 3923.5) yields 0.98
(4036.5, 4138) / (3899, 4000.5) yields 1.02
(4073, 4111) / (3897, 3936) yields 1.03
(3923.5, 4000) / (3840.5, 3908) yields 0.95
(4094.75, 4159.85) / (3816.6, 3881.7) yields 0.97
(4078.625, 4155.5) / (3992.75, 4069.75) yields 1.04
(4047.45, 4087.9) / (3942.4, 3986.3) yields 1.02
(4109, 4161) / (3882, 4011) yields 0.99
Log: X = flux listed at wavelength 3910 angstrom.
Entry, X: 6.41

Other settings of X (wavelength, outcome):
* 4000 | 5.73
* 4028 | 5.63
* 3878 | 6.41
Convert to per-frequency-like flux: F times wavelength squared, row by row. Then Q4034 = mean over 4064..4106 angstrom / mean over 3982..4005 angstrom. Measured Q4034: 1.1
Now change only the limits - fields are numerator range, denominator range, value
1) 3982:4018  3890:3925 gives 0.94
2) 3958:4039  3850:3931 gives 0.94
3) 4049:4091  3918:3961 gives 1.01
